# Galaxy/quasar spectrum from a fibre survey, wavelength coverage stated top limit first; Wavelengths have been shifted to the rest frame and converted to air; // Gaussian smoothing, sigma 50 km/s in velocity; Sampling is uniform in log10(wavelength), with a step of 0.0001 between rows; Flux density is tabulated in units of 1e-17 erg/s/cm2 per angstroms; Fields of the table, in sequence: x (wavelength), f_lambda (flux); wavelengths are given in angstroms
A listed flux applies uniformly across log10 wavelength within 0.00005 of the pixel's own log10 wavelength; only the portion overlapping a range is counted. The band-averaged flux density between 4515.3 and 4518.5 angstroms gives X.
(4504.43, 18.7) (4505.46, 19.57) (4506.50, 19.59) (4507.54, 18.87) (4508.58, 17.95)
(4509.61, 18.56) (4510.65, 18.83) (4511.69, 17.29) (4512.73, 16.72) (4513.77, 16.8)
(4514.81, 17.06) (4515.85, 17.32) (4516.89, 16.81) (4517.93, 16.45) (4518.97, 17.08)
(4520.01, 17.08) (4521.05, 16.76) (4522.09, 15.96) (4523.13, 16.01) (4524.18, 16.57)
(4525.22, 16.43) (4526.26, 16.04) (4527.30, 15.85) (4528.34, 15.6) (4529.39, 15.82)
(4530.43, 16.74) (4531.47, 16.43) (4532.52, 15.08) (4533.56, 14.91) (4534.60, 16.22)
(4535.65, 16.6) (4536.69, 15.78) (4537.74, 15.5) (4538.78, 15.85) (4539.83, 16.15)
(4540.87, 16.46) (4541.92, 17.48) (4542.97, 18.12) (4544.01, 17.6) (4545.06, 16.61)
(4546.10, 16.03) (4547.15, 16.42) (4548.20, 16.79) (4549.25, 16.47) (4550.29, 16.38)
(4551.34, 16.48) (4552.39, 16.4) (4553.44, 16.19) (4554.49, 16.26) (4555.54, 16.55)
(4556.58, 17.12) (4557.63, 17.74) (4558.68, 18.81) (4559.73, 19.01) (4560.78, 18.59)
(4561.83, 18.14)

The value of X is 16.9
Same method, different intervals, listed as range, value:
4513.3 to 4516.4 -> 17.1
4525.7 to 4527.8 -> 16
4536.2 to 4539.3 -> 15.7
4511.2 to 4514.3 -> 16.9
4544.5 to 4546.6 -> 16.4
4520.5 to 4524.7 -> 16.3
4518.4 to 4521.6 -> 17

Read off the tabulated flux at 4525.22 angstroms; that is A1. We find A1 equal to 16.43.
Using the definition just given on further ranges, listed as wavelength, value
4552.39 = 16.4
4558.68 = 18.81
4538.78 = 15.85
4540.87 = 16.46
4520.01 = 17.08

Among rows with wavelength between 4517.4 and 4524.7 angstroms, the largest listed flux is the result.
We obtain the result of 17.08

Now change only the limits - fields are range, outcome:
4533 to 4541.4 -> 16.6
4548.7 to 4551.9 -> 16.48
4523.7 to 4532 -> 16.74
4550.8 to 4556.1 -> 16.55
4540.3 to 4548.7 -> 18.12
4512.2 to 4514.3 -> 16.8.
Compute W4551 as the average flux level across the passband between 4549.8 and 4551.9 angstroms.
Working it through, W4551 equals 16.4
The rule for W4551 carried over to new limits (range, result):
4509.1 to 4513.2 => 17.8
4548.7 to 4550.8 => 16.5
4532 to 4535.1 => 15.4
